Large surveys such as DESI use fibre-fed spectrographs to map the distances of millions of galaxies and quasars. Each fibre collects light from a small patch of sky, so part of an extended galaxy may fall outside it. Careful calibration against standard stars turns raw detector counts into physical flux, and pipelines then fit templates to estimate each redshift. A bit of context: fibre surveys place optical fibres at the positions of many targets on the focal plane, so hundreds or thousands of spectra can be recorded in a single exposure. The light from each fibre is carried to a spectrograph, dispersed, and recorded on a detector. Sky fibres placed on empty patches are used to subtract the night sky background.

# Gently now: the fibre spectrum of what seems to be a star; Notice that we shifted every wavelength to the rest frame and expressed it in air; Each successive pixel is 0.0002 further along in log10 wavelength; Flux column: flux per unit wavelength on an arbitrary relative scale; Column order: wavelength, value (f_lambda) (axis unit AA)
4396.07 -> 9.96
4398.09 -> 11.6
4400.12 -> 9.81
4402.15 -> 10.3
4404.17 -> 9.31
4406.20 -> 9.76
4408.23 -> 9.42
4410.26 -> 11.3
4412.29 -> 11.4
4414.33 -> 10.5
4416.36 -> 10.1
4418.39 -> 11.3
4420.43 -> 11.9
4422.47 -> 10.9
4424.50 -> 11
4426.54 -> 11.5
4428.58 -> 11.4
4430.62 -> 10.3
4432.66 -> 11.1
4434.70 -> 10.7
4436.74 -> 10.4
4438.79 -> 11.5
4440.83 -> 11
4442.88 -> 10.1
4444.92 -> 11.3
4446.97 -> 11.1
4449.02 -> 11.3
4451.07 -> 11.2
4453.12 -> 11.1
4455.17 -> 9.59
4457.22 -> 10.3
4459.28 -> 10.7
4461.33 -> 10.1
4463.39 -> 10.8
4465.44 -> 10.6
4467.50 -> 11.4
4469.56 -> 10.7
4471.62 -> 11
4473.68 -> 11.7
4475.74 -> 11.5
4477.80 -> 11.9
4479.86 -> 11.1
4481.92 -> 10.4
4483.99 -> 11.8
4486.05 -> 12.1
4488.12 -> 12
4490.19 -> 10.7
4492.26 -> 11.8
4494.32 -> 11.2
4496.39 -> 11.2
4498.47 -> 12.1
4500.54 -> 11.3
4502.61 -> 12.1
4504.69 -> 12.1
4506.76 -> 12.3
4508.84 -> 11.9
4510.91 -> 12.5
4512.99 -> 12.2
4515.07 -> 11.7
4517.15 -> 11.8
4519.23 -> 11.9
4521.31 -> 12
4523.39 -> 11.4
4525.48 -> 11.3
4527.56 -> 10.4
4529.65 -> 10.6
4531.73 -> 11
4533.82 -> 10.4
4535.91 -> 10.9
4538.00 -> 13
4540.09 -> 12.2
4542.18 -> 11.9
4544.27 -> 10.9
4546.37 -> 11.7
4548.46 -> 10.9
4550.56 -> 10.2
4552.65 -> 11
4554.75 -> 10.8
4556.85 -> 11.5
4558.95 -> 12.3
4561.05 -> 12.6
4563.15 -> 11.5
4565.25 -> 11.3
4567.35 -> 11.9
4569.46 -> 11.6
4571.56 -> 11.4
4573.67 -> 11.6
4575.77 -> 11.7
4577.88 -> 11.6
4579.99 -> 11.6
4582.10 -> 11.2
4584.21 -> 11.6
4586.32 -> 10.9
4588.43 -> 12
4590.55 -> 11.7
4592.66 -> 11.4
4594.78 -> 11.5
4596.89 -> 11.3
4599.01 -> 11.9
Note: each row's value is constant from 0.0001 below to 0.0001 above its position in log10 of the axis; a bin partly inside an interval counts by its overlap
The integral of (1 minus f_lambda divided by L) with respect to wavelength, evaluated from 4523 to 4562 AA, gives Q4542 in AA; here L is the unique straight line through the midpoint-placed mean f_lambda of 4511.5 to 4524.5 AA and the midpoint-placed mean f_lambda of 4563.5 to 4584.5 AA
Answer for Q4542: 1.3 AA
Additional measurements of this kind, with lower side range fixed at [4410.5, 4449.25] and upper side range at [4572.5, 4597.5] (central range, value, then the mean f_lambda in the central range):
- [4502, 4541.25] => -1.3 AA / 11.7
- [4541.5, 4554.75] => 0.4 AA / 11.1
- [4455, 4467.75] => 0.7 AA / 10.5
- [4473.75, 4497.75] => -0.6 AA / 11.4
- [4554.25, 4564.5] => -0.3 AA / 11.8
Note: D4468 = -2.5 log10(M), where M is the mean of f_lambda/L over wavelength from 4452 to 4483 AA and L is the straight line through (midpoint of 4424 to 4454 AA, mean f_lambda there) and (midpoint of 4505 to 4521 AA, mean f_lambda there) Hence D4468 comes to 0.053 mag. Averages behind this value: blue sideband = 11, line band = 10.9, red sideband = 12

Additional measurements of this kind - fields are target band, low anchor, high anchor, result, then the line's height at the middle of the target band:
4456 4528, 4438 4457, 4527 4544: -0.03 mag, 11.1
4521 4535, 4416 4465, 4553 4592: 0.04 mag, 11.3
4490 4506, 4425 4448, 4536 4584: -0.04 mag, 11.2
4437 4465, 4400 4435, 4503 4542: 0.02 mag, 11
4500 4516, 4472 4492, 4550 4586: -0.05 mag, 11.5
